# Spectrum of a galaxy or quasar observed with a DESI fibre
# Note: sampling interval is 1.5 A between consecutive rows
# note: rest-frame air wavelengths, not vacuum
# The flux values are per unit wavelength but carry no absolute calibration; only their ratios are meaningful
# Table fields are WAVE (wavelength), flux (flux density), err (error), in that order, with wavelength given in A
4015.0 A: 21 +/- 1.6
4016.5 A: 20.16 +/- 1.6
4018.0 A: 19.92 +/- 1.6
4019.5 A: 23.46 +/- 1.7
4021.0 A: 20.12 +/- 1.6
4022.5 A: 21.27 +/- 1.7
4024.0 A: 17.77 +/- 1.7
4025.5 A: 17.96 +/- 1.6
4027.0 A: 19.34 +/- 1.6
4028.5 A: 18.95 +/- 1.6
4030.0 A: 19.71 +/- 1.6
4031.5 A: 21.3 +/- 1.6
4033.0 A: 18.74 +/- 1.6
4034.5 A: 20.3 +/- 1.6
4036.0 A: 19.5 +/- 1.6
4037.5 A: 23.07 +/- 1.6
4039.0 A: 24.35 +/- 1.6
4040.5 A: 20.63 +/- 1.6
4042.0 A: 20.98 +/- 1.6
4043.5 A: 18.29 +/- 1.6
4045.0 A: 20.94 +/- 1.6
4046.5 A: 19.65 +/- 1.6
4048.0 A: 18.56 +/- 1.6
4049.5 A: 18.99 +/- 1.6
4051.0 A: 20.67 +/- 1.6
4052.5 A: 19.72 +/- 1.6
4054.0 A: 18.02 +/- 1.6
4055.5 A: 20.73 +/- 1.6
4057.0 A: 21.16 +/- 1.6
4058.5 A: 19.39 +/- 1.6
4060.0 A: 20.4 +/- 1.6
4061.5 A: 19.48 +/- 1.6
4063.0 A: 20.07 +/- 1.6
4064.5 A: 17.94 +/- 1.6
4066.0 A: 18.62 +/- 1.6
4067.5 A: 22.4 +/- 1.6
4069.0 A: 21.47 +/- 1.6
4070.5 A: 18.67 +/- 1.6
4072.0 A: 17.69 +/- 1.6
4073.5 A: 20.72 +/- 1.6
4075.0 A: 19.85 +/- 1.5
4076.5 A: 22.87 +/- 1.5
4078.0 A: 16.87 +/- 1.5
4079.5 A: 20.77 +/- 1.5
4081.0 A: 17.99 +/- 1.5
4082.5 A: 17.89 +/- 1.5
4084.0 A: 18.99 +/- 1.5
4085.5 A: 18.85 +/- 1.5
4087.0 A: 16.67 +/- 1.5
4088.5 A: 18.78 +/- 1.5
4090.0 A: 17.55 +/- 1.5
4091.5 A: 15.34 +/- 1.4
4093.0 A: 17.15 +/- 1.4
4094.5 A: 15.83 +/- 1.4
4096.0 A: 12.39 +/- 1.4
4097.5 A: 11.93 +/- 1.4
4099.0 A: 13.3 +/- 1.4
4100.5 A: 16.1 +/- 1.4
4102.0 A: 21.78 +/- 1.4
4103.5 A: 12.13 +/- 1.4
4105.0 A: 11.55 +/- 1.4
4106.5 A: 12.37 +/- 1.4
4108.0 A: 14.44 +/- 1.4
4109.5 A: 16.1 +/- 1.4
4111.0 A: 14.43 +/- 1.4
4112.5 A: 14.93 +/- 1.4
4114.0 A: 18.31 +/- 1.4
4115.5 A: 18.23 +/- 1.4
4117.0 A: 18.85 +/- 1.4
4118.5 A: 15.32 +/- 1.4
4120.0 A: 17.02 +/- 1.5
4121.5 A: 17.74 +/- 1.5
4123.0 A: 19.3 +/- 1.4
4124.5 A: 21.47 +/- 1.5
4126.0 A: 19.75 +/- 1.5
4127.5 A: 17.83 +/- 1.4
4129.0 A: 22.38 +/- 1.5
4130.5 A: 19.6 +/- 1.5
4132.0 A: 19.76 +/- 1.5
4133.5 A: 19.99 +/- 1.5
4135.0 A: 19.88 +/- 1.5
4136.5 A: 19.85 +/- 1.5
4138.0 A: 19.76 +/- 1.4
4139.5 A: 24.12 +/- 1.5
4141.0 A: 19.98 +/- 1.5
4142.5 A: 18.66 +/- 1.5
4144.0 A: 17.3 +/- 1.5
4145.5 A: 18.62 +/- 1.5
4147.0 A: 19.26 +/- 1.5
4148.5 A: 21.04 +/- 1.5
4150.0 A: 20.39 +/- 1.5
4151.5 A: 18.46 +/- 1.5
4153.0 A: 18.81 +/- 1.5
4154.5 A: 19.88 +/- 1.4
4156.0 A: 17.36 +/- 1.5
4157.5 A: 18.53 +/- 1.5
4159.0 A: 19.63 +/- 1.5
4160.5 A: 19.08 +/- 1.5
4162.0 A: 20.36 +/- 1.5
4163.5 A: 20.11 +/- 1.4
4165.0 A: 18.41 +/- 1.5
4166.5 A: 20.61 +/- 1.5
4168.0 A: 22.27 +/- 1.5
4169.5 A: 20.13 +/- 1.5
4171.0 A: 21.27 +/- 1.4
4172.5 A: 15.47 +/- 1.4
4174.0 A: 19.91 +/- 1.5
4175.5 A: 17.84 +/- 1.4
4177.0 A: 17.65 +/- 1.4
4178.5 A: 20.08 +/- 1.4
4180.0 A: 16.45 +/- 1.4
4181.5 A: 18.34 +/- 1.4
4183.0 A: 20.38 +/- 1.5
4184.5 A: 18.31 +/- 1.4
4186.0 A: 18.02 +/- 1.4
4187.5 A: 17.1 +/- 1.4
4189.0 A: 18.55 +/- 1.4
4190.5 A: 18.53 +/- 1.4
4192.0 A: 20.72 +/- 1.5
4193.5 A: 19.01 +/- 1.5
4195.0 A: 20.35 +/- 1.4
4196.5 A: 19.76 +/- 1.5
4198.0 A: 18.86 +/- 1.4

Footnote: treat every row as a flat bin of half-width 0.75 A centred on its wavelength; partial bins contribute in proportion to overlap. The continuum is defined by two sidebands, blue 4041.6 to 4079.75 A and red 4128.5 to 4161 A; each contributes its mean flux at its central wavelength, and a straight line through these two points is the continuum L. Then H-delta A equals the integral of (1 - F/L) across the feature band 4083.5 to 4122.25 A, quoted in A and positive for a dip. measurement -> 7.3 A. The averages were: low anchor 19.8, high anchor 19.6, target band 16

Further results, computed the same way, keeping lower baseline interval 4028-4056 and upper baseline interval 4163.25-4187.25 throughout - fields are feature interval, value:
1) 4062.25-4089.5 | 0.8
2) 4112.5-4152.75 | 0.3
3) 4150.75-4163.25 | 0.1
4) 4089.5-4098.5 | 2.2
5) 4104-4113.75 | 2.7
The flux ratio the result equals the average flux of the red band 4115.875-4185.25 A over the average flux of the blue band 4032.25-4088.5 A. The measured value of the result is 0.98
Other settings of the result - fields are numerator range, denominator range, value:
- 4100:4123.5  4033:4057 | 0.80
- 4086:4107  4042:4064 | 0.77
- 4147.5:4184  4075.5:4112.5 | 1.18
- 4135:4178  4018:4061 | 0.97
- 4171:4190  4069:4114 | 1.09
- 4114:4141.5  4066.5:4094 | 1.03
